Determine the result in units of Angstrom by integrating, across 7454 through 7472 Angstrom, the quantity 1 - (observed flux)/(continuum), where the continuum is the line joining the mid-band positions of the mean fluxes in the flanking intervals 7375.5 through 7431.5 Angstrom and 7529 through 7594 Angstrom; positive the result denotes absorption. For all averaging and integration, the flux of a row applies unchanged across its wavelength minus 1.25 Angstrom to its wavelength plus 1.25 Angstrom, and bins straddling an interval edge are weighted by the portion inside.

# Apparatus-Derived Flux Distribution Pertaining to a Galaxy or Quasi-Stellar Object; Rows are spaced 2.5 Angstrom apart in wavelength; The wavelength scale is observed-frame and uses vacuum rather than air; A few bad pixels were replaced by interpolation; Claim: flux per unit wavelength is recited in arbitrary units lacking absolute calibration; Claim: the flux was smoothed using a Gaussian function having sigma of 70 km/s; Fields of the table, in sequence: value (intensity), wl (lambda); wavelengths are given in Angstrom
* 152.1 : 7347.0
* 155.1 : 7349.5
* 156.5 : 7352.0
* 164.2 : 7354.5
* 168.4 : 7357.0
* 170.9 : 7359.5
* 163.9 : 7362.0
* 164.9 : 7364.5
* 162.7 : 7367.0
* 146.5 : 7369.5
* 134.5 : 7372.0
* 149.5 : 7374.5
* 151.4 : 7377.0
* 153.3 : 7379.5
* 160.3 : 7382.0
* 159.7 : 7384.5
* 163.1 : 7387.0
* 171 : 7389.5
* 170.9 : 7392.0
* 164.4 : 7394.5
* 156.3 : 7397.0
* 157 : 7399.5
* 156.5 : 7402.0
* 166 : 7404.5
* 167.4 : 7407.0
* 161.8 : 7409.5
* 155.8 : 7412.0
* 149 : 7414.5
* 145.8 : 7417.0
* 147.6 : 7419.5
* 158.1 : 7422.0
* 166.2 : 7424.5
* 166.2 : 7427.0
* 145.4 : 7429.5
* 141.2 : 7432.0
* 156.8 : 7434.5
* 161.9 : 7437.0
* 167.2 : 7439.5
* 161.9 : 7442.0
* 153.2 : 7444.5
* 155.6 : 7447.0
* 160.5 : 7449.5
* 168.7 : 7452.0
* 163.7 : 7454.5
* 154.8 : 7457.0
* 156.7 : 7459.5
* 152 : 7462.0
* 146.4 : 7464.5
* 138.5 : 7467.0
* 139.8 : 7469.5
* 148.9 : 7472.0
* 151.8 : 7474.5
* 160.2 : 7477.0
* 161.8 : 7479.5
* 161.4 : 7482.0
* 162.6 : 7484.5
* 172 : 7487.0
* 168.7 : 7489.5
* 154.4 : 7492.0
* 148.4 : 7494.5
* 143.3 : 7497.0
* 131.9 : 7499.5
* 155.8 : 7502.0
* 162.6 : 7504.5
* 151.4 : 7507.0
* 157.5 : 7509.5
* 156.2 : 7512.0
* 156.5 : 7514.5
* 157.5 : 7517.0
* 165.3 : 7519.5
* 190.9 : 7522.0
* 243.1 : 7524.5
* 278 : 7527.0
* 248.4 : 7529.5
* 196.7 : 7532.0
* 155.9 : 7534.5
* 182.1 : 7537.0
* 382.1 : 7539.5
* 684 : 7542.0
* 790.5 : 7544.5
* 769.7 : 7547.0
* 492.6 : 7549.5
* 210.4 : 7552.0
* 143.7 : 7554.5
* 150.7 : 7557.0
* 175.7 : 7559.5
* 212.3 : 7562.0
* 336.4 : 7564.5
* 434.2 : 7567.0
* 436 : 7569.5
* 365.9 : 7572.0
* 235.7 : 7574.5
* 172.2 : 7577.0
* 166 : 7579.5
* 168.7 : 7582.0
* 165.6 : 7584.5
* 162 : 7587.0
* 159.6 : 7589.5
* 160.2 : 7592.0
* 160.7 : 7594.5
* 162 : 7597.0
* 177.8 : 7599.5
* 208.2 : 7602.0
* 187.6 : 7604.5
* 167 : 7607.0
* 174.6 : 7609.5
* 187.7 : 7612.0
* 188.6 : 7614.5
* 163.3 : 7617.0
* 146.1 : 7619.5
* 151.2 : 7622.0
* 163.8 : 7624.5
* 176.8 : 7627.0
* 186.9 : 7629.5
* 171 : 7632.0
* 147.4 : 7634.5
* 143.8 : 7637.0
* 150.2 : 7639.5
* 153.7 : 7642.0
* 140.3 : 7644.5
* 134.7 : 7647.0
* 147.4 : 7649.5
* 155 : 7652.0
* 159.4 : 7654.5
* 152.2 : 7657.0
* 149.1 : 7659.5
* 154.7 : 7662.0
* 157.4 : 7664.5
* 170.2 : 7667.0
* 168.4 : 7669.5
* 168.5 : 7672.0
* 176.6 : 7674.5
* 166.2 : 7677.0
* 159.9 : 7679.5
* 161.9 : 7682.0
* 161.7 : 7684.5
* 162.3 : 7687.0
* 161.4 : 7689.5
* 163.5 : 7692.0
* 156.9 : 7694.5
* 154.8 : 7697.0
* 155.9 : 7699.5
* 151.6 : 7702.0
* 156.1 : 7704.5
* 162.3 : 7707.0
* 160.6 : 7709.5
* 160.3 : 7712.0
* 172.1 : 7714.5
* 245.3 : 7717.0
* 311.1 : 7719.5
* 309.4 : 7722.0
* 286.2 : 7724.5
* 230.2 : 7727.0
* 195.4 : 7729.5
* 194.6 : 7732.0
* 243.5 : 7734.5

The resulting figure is 5.2 Angstrom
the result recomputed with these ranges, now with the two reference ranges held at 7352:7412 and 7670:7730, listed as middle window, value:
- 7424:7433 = 0.54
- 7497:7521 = 2.25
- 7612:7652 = 4.96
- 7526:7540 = -4.83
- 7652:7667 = 2.25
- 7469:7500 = 2.48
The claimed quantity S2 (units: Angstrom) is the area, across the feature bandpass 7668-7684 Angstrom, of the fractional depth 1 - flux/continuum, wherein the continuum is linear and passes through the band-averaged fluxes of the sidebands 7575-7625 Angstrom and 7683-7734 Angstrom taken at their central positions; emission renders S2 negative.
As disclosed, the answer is 1.7 Angstrom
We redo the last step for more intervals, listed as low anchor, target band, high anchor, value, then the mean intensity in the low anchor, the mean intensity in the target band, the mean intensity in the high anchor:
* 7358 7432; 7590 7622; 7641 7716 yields -2.80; 158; 172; 159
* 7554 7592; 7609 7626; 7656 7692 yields 2.83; 232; 168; 162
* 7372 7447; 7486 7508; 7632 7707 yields 0.46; 158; 154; 157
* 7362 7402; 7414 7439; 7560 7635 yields 1.93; 158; 154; 203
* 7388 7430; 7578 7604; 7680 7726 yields 1.12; 159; 170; 188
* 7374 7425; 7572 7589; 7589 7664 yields -3.10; 159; 191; 163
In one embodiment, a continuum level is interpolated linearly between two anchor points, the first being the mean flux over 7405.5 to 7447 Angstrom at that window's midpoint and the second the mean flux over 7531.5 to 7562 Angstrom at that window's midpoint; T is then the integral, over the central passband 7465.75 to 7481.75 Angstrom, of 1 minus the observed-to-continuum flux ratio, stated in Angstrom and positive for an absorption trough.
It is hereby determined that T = 5.8 Angstrom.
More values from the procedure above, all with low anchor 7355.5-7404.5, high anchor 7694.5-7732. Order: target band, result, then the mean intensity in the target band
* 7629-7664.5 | 7.5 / 153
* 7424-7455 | 1.5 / 159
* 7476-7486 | 0.6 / 162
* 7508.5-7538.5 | -2.5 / 193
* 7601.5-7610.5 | 0.3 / 183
